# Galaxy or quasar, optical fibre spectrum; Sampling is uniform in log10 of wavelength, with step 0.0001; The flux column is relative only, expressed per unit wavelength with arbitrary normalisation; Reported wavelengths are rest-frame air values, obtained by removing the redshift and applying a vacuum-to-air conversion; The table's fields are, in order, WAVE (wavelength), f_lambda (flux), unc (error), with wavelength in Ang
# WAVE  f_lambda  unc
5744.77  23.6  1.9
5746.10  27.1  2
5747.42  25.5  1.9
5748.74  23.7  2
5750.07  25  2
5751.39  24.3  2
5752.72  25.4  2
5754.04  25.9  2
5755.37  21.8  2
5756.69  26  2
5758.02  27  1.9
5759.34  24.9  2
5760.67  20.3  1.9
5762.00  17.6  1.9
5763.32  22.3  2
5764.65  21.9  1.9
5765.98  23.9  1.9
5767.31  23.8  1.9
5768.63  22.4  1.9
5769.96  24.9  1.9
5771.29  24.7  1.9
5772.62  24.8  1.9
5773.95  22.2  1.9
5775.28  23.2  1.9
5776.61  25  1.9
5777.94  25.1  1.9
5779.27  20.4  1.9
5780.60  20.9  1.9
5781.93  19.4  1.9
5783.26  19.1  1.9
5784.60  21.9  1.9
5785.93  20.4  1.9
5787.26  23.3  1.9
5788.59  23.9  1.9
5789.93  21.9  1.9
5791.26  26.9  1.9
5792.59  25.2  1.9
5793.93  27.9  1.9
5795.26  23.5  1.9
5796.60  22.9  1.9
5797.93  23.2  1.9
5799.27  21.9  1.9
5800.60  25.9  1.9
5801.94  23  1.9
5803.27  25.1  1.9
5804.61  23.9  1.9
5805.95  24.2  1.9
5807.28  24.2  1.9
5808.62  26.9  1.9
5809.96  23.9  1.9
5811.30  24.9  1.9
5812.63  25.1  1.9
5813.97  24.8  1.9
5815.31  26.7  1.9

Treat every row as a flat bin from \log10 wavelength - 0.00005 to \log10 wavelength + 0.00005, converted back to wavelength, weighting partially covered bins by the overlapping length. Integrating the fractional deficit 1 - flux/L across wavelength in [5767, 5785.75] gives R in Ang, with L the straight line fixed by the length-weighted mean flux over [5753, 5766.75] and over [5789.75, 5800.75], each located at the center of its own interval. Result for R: 0.9 Ang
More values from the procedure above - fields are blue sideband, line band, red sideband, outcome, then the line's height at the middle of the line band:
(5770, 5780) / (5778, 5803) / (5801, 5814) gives 1.23 Ang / 24.1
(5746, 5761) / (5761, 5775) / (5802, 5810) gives 1.09 Ang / 24.7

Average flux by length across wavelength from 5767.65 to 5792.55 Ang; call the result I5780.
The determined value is 22.9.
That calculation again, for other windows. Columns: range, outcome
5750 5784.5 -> 23.1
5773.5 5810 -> 23.4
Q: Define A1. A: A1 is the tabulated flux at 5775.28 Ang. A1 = 23.2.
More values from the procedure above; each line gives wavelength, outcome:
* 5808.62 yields 26.9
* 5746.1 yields 27.1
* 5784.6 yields 21.9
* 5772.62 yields 24.8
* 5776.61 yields 25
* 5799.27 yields 21.9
